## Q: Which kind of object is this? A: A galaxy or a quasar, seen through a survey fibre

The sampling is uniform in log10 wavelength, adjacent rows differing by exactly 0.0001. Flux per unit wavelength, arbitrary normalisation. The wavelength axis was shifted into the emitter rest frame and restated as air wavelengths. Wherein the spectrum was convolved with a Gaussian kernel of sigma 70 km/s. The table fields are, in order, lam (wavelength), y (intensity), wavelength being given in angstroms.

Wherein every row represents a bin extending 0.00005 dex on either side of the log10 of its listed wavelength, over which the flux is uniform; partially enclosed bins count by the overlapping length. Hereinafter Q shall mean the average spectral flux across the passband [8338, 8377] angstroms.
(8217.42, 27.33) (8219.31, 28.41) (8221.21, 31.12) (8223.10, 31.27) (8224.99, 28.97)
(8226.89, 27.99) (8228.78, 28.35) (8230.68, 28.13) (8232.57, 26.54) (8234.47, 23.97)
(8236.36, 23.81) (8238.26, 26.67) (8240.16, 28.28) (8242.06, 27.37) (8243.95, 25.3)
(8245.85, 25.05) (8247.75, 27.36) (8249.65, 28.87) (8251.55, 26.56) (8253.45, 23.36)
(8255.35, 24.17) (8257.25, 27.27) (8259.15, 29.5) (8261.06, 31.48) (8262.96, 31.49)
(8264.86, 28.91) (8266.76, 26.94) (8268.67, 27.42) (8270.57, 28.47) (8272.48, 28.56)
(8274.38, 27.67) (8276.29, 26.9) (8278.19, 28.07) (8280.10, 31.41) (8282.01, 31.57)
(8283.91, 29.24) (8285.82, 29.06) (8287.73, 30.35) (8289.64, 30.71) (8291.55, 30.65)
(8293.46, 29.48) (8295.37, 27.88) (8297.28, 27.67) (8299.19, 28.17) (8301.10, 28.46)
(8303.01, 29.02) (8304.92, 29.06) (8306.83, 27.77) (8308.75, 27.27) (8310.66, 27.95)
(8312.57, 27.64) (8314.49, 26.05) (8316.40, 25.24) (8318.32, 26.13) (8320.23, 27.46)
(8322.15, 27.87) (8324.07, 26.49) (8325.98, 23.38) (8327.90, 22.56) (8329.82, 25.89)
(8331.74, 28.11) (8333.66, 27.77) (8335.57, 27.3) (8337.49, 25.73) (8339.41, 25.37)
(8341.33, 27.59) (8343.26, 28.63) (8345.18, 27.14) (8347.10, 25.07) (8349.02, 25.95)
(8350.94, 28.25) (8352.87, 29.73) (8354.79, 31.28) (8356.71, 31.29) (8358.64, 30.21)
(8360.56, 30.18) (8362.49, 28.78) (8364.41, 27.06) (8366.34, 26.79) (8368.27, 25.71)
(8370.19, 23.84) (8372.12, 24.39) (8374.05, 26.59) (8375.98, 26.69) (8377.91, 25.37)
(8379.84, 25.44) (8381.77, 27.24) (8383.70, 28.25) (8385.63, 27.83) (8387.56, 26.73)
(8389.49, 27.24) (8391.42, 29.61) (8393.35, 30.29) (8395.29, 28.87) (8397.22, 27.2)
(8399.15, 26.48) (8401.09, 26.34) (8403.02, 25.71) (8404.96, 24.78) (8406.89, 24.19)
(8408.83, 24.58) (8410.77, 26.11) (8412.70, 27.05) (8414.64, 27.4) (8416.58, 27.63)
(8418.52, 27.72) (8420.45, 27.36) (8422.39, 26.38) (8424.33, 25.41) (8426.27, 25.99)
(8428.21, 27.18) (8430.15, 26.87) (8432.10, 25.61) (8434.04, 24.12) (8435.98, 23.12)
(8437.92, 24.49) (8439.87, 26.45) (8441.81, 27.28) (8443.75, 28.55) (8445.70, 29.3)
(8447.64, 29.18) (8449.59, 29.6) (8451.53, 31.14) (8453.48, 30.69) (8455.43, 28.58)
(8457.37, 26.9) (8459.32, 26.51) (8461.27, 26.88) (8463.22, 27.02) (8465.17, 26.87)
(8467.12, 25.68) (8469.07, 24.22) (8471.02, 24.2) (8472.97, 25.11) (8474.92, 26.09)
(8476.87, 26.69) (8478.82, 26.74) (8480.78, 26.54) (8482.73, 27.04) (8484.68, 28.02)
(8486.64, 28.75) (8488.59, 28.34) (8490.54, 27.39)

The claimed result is 27.5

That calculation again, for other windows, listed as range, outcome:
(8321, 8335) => 26.1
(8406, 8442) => 26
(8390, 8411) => 26.8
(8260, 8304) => 29.1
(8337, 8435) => 27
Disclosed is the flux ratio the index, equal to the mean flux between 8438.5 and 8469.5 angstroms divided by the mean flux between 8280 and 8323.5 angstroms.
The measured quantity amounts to 0.98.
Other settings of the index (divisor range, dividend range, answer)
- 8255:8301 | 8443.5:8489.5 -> 0.95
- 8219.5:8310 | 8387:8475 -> 0.95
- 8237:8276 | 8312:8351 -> 0.96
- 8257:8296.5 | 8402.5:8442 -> 0.89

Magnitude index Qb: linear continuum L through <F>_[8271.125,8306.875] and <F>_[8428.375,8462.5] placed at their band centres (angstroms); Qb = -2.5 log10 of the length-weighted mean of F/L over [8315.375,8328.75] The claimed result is 0.12 mag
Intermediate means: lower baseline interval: 29.1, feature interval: 25.6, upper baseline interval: 27.4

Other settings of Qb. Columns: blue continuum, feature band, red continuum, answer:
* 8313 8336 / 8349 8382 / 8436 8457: -0.03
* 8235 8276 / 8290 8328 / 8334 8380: -0.01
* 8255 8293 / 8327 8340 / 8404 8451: 0.08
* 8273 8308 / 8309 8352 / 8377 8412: 0.06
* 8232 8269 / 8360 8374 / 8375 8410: 0.01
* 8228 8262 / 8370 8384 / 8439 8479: 0.05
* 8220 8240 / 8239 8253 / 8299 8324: 0.03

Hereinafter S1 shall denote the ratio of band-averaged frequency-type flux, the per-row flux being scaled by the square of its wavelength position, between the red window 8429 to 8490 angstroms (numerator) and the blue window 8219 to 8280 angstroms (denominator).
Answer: 1.03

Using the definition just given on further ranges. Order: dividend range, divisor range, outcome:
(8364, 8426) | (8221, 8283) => 0.99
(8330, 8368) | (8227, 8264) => 1.06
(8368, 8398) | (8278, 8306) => 0.94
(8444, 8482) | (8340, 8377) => 1.01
